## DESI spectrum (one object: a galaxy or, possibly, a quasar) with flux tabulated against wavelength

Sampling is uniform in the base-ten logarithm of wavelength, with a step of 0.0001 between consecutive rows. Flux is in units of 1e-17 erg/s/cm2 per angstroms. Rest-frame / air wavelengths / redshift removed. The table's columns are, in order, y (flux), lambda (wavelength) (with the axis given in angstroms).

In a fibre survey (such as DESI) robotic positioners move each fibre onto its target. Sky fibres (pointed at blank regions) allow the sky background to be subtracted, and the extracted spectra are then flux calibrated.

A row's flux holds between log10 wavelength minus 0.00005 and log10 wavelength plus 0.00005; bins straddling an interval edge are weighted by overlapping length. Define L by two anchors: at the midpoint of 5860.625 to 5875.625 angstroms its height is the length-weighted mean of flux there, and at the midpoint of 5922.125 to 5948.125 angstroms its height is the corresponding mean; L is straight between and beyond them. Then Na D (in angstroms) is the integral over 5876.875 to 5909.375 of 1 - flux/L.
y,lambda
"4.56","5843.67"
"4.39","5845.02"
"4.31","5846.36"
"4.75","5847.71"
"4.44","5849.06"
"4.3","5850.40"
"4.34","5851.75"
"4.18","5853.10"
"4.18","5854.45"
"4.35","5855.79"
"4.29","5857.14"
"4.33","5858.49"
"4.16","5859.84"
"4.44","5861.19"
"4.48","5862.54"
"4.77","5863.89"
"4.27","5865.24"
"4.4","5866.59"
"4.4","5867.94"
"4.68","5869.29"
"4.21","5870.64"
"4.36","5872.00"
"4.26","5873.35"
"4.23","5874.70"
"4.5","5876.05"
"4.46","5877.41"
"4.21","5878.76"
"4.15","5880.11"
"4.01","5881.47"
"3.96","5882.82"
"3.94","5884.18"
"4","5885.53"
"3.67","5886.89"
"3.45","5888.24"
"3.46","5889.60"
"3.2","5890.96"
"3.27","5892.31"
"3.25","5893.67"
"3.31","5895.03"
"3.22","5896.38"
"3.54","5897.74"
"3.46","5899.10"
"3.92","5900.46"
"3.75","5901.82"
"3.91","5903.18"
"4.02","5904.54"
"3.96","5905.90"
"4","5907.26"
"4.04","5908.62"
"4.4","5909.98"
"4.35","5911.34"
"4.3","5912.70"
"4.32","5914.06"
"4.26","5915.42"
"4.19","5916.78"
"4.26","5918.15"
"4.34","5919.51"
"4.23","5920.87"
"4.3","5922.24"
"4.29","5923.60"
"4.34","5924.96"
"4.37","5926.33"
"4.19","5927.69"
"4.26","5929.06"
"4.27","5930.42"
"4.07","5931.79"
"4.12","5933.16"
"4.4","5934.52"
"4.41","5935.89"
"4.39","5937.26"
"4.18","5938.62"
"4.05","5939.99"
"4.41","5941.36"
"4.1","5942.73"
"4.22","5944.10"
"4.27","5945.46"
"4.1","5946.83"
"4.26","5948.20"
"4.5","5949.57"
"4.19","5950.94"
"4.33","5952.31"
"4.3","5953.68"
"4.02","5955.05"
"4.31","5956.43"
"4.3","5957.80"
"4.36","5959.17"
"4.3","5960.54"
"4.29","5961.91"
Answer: 4.5 angstroms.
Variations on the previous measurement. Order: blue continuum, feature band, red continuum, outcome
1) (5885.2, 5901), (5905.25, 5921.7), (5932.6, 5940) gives -1.59 angstroms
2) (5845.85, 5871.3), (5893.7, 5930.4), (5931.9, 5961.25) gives 2.20 angstroms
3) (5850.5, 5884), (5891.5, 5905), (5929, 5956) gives 2.30 angstroms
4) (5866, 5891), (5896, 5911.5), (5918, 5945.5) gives 1.11 angstroms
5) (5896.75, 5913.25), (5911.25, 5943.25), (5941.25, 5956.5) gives -1.31 angstroms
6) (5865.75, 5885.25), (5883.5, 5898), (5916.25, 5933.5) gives 2.65 angstroms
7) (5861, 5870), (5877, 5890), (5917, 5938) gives 1.48 angstroms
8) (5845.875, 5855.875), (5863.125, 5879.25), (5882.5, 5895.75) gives -1.96 angstroms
